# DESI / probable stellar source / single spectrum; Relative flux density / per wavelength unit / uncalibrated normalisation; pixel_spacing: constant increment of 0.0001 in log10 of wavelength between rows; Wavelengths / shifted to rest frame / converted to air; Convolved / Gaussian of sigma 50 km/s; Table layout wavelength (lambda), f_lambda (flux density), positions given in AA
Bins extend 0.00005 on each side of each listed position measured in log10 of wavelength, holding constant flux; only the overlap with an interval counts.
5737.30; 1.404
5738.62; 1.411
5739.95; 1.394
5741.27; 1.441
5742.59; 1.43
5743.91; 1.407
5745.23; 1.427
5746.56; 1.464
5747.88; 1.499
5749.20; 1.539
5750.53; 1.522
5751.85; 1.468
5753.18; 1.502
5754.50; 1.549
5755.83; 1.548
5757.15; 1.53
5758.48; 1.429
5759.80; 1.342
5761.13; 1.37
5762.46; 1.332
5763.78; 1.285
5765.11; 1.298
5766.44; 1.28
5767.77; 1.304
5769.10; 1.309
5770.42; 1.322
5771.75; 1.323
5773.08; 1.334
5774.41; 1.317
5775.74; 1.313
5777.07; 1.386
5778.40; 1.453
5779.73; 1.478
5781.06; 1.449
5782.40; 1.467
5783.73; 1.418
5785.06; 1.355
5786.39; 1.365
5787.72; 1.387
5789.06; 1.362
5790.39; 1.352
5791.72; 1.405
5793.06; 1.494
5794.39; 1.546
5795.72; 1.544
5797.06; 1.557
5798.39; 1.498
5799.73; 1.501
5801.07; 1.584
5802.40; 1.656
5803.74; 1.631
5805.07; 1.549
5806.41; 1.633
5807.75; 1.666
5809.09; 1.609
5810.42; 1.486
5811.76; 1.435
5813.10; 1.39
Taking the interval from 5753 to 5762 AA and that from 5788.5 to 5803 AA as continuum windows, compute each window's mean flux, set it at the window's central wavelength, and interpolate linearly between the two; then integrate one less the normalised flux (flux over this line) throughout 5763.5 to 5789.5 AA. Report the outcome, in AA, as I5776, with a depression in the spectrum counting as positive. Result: 2.1 AA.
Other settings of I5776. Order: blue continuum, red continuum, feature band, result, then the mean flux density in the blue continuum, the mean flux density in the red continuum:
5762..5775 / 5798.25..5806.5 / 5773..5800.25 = 0.5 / 1.31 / 1.58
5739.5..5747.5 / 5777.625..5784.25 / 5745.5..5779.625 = 0.9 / 1.43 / 1.45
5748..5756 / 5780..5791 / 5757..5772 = 1.4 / 1.52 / 1.4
